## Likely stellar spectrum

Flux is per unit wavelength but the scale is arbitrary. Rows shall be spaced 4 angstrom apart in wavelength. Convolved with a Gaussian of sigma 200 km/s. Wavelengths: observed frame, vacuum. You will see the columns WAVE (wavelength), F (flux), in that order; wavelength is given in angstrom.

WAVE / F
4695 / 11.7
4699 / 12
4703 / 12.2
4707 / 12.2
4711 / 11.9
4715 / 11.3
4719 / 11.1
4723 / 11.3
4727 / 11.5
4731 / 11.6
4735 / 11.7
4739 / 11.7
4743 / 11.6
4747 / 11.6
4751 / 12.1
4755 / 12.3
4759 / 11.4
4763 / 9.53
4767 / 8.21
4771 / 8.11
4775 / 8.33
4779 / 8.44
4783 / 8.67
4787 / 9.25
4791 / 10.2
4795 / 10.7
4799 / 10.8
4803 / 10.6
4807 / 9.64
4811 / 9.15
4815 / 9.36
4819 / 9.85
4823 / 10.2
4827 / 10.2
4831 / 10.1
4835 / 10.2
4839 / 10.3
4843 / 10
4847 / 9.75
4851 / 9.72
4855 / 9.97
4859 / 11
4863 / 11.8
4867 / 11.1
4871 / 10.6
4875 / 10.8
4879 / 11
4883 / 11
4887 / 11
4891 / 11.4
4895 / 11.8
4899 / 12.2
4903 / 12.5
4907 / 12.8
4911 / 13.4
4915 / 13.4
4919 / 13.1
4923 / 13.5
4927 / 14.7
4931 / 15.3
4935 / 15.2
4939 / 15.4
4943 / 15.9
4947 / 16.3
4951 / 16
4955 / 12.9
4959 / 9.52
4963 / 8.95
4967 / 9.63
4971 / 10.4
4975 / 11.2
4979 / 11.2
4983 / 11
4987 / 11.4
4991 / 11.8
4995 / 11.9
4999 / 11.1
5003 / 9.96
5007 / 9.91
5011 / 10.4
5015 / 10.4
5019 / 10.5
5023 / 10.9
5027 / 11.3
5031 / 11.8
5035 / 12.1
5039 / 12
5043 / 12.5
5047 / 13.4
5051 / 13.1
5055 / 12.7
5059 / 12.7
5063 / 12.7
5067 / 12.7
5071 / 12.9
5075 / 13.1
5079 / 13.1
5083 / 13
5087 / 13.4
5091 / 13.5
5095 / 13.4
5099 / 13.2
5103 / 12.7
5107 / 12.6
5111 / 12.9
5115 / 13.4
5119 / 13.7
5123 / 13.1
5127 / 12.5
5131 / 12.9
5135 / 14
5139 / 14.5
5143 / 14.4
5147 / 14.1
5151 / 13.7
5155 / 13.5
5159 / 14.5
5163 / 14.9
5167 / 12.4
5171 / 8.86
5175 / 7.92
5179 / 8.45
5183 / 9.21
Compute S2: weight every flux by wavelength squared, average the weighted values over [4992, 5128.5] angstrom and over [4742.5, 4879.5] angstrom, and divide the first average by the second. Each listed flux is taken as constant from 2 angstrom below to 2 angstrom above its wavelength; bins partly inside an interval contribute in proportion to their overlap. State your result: 1.34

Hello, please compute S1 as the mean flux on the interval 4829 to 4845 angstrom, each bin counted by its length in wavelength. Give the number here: 10.1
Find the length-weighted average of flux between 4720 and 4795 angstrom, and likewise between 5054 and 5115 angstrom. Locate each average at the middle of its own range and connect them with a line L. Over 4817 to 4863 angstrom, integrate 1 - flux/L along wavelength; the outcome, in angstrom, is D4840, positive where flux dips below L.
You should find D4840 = 3.7 angstrom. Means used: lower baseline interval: 10.4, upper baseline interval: 13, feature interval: 10.2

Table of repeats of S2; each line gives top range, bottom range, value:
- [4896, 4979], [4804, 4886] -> 1.31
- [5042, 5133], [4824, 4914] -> 1.29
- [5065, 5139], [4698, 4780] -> 1.39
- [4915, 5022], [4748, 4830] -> 1.33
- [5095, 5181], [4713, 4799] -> 1.42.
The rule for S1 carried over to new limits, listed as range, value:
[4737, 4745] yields 11.6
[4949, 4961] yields 12.8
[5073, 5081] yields 13.1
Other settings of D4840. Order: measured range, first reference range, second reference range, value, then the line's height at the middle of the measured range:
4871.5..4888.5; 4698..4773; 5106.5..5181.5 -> 1.2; 11.8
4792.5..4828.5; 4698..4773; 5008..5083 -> 4.3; 11.4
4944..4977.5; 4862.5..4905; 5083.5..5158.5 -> 0.1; 12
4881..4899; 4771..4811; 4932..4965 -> 1.2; 12.2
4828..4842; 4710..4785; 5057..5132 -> 1.3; 11.2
